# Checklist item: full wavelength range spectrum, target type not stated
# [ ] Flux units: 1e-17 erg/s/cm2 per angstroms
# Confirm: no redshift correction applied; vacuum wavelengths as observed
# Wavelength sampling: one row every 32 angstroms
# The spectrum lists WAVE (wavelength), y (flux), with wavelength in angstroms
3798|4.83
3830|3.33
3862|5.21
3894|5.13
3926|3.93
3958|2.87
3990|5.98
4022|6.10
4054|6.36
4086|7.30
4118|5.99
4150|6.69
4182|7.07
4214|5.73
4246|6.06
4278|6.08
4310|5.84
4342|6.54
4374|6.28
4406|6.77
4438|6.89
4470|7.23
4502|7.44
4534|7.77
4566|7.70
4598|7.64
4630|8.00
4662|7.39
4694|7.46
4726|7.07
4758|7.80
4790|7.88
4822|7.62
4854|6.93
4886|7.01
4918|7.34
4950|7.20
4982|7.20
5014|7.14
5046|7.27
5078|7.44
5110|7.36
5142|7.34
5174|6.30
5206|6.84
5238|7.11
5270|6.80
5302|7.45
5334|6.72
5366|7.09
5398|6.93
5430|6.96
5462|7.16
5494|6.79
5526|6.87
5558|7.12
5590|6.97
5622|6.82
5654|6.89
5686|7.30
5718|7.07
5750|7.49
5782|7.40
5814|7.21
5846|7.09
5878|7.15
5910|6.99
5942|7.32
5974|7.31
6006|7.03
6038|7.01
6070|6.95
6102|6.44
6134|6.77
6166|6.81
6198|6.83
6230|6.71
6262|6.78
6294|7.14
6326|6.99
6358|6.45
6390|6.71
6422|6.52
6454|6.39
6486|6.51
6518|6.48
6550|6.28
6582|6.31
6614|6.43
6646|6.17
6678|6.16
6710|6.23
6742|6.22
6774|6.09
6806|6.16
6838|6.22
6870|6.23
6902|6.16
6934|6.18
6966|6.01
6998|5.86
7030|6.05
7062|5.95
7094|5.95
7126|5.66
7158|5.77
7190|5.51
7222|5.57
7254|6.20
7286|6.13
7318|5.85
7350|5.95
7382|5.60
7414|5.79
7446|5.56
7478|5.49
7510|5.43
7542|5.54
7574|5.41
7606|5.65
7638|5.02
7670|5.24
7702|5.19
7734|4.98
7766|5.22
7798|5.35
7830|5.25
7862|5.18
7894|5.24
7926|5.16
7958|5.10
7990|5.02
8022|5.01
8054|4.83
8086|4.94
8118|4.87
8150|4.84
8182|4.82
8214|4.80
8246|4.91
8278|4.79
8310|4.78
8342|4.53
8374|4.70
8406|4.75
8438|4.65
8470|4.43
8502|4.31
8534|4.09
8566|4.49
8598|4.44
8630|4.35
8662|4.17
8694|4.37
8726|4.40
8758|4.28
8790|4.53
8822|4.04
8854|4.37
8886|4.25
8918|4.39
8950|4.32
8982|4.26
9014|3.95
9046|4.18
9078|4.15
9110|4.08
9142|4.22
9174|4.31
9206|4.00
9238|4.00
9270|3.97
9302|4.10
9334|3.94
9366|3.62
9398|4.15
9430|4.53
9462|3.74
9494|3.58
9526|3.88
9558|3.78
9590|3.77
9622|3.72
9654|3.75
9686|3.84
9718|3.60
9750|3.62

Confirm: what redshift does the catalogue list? 0.000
